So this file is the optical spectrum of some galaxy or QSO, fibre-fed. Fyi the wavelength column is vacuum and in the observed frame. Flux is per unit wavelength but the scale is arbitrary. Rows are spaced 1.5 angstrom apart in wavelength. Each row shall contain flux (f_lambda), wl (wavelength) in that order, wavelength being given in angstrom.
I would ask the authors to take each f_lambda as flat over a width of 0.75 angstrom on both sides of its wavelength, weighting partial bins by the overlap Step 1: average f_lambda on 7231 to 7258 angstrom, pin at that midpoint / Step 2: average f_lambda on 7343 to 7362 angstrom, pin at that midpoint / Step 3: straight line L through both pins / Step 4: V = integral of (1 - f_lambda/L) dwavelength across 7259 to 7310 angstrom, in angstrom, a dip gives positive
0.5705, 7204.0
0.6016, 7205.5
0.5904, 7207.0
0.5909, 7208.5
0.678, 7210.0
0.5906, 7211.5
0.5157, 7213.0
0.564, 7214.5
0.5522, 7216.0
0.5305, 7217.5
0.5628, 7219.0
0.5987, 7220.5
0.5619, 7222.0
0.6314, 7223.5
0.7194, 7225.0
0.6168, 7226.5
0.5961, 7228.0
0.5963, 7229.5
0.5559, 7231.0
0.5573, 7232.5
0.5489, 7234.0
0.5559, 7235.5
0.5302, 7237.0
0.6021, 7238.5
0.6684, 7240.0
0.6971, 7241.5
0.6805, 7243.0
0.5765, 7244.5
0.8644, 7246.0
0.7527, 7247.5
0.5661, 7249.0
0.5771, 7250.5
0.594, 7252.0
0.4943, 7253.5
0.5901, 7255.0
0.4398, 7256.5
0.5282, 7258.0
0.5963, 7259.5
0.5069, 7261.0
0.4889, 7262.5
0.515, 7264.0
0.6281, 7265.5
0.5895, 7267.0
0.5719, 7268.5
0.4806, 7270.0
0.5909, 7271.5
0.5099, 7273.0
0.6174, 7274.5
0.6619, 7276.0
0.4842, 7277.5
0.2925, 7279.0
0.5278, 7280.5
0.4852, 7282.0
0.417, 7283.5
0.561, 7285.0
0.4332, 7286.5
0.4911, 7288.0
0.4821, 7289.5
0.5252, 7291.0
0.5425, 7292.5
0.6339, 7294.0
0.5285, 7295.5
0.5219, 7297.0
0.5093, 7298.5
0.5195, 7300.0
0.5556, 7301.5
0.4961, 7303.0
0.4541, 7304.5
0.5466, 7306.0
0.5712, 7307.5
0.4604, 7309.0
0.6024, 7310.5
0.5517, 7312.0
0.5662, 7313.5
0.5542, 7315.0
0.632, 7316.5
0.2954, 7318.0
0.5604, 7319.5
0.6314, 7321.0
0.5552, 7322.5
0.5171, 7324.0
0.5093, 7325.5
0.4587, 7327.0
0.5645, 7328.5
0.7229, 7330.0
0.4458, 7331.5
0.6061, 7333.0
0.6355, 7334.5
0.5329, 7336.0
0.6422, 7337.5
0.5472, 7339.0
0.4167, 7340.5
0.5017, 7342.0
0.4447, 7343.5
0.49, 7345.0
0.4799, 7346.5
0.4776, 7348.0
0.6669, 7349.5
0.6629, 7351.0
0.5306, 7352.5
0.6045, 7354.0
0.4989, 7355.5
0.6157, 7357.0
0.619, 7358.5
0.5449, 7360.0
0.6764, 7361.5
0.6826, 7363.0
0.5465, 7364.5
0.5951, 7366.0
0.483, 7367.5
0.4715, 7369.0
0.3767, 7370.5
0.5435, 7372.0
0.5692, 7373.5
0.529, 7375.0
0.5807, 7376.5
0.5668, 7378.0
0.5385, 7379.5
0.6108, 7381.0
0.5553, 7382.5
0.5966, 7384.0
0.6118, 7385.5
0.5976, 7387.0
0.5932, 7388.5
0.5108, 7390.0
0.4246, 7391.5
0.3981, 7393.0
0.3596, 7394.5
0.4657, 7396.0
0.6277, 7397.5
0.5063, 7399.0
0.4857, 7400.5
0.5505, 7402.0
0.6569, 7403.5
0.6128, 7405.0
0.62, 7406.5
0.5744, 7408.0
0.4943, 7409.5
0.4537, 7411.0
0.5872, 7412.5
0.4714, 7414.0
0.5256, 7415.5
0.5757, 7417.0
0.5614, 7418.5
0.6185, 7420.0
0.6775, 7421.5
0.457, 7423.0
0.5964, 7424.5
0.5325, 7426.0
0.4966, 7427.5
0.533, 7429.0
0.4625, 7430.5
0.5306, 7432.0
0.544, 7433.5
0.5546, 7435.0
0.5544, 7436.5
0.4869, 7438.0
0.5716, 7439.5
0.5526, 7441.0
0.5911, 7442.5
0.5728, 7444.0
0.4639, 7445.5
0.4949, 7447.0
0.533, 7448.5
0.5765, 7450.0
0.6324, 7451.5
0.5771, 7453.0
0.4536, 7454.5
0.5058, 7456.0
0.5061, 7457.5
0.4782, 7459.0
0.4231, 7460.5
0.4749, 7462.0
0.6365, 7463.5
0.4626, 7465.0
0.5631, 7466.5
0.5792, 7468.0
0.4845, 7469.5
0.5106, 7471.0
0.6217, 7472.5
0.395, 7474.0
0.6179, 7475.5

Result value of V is 5.6 angstrom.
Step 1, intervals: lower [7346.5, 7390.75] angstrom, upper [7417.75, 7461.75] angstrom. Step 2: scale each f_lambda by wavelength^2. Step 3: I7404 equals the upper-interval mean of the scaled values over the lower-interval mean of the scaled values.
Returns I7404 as 1.0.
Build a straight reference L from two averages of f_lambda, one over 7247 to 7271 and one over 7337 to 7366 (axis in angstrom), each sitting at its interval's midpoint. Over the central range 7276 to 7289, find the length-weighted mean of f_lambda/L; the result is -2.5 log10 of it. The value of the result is 0.18 mag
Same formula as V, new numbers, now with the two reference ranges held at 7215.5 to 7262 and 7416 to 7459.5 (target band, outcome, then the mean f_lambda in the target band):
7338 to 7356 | 1.2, 0.529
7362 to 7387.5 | 0.1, 0.557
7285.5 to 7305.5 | 2.2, 0.516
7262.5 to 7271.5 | 0.5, 0.554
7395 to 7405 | 0.0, 0.549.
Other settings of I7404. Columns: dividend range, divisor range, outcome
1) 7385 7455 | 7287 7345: 1.04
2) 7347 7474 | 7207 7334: 1.01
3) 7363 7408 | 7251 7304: 1.06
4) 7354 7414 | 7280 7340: 1.04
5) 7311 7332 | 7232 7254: 0.89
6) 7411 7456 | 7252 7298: 1.08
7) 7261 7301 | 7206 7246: 0.89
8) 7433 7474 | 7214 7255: 0.93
